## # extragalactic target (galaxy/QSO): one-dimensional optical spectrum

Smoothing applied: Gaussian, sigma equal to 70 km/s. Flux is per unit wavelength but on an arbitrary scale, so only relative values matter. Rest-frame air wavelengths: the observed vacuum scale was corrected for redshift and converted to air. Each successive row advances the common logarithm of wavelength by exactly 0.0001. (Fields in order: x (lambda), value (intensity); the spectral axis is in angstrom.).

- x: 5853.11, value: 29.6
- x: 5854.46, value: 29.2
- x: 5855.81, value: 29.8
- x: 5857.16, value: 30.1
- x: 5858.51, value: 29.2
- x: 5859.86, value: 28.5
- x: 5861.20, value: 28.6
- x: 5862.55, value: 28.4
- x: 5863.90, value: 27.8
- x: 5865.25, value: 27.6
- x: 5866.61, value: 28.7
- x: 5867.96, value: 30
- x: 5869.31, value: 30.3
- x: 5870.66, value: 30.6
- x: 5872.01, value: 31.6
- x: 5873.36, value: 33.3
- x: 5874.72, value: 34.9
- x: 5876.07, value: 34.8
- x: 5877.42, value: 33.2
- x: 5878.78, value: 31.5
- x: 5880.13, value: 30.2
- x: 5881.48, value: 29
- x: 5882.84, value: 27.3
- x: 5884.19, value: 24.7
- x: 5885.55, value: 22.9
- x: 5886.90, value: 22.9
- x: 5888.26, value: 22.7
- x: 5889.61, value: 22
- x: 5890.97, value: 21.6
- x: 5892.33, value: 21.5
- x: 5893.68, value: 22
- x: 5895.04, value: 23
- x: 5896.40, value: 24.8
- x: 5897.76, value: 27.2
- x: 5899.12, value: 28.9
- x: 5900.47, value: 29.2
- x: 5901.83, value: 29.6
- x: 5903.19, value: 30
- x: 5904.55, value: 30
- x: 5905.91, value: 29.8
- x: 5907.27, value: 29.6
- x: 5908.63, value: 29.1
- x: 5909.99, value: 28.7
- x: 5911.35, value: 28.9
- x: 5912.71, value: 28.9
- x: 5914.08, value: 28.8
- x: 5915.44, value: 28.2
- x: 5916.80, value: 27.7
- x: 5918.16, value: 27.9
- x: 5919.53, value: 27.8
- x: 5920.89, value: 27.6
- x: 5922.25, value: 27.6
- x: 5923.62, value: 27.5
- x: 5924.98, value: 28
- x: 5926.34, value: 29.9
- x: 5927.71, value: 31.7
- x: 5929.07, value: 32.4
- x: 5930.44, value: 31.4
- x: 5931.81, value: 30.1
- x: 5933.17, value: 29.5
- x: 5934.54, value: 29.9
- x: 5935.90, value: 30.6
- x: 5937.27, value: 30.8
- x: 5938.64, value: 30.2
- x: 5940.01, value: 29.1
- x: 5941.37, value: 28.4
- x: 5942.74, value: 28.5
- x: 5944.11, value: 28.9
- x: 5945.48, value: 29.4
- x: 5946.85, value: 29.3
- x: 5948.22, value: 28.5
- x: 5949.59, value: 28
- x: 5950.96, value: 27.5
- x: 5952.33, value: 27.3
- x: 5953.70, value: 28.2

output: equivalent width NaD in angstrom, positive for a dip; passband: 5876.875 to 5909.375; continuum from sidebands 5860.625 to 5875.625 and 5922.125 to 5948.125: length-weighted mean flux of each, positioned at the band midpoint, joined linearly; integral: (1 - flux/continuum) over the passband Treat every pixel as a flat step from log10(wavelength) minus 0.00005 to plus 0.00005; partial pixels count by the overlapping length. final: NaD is 3.5 angstrom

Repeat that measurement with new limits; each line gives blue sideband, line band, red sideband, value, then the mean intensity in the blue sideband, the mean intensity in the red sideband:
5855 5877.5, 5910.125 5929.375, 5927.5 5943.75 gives 1.0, 30.4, 30.1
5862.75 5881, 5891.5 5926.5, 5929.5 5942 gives 3.1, 31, 30.1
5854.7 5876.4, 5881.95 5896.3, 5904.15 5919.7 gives 3.0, 30.2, 28.8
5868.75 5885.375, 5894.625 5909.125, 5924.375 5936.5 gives 1.0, 30.7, 30.4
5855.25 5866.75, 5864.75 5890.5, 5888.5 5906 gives -1.2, 28.7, 25.9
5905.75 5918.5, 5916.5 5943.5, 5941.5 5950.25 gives -0.6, 28.7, 28.7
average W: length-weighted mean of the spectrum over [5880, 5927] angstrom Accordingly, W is 27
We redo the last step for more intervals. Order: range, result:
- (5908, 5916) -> 28.8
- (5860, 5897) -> 27.6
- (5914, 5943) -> 29.3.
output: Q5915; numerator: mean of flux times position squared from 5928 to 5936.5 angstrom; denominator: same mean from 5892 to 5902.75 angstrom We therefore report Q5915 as 1.19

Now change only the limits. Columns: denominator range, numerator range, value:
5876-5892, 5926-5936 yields 1.18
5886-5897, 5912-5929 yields 1.28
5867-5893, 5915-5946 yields 1.06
